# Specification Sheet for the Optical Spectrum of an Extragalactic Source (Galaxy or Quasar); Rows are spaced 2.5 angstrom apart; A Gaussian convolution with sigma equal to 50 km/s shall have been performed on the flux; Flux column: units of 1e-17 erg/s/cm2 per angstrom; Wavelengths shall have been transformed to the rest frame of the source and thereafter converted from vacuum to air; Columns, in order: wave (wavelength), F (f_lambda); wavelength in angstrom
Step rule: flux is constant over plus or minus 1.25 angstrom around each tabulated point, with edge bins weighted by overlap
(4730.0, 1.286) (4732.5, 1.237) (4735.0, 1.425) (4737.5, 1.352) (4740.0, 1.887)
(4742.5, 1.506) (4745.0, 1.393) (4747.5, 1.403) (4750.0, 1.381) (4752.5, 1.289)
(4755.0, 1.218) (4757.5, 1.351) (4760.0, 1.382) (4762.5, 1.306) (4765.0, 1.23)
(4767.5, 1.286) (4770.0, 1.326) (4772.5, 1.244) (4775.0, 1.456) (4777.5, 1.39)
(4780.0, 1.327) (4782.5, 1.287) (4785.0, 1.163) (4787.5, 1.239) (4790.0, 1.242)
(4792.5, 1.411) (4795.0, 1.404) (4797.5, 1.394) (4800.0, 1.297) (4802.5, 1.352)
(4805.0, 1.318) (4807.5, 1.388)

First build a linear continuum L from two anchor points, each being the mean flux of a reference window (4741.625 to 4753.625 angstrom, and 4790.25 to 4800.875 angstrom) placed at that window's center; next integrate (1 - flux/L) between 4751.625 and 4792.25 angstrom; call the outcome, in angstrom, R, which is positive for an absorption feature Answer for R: 2.4 angstrom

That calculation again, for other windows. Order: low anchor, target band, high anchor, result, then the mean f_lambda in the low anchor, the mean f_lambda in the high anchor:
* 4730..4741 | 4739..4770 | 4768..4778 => 0.4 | 1.44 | 1.35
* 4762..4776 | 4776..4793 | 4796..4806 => 0.4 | 1.31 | 1.34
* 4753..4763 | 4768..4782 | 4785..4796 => -0.4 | 1.31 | 1.3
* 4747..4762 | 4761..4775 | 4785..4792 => 0.0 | 1.33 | 1.24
